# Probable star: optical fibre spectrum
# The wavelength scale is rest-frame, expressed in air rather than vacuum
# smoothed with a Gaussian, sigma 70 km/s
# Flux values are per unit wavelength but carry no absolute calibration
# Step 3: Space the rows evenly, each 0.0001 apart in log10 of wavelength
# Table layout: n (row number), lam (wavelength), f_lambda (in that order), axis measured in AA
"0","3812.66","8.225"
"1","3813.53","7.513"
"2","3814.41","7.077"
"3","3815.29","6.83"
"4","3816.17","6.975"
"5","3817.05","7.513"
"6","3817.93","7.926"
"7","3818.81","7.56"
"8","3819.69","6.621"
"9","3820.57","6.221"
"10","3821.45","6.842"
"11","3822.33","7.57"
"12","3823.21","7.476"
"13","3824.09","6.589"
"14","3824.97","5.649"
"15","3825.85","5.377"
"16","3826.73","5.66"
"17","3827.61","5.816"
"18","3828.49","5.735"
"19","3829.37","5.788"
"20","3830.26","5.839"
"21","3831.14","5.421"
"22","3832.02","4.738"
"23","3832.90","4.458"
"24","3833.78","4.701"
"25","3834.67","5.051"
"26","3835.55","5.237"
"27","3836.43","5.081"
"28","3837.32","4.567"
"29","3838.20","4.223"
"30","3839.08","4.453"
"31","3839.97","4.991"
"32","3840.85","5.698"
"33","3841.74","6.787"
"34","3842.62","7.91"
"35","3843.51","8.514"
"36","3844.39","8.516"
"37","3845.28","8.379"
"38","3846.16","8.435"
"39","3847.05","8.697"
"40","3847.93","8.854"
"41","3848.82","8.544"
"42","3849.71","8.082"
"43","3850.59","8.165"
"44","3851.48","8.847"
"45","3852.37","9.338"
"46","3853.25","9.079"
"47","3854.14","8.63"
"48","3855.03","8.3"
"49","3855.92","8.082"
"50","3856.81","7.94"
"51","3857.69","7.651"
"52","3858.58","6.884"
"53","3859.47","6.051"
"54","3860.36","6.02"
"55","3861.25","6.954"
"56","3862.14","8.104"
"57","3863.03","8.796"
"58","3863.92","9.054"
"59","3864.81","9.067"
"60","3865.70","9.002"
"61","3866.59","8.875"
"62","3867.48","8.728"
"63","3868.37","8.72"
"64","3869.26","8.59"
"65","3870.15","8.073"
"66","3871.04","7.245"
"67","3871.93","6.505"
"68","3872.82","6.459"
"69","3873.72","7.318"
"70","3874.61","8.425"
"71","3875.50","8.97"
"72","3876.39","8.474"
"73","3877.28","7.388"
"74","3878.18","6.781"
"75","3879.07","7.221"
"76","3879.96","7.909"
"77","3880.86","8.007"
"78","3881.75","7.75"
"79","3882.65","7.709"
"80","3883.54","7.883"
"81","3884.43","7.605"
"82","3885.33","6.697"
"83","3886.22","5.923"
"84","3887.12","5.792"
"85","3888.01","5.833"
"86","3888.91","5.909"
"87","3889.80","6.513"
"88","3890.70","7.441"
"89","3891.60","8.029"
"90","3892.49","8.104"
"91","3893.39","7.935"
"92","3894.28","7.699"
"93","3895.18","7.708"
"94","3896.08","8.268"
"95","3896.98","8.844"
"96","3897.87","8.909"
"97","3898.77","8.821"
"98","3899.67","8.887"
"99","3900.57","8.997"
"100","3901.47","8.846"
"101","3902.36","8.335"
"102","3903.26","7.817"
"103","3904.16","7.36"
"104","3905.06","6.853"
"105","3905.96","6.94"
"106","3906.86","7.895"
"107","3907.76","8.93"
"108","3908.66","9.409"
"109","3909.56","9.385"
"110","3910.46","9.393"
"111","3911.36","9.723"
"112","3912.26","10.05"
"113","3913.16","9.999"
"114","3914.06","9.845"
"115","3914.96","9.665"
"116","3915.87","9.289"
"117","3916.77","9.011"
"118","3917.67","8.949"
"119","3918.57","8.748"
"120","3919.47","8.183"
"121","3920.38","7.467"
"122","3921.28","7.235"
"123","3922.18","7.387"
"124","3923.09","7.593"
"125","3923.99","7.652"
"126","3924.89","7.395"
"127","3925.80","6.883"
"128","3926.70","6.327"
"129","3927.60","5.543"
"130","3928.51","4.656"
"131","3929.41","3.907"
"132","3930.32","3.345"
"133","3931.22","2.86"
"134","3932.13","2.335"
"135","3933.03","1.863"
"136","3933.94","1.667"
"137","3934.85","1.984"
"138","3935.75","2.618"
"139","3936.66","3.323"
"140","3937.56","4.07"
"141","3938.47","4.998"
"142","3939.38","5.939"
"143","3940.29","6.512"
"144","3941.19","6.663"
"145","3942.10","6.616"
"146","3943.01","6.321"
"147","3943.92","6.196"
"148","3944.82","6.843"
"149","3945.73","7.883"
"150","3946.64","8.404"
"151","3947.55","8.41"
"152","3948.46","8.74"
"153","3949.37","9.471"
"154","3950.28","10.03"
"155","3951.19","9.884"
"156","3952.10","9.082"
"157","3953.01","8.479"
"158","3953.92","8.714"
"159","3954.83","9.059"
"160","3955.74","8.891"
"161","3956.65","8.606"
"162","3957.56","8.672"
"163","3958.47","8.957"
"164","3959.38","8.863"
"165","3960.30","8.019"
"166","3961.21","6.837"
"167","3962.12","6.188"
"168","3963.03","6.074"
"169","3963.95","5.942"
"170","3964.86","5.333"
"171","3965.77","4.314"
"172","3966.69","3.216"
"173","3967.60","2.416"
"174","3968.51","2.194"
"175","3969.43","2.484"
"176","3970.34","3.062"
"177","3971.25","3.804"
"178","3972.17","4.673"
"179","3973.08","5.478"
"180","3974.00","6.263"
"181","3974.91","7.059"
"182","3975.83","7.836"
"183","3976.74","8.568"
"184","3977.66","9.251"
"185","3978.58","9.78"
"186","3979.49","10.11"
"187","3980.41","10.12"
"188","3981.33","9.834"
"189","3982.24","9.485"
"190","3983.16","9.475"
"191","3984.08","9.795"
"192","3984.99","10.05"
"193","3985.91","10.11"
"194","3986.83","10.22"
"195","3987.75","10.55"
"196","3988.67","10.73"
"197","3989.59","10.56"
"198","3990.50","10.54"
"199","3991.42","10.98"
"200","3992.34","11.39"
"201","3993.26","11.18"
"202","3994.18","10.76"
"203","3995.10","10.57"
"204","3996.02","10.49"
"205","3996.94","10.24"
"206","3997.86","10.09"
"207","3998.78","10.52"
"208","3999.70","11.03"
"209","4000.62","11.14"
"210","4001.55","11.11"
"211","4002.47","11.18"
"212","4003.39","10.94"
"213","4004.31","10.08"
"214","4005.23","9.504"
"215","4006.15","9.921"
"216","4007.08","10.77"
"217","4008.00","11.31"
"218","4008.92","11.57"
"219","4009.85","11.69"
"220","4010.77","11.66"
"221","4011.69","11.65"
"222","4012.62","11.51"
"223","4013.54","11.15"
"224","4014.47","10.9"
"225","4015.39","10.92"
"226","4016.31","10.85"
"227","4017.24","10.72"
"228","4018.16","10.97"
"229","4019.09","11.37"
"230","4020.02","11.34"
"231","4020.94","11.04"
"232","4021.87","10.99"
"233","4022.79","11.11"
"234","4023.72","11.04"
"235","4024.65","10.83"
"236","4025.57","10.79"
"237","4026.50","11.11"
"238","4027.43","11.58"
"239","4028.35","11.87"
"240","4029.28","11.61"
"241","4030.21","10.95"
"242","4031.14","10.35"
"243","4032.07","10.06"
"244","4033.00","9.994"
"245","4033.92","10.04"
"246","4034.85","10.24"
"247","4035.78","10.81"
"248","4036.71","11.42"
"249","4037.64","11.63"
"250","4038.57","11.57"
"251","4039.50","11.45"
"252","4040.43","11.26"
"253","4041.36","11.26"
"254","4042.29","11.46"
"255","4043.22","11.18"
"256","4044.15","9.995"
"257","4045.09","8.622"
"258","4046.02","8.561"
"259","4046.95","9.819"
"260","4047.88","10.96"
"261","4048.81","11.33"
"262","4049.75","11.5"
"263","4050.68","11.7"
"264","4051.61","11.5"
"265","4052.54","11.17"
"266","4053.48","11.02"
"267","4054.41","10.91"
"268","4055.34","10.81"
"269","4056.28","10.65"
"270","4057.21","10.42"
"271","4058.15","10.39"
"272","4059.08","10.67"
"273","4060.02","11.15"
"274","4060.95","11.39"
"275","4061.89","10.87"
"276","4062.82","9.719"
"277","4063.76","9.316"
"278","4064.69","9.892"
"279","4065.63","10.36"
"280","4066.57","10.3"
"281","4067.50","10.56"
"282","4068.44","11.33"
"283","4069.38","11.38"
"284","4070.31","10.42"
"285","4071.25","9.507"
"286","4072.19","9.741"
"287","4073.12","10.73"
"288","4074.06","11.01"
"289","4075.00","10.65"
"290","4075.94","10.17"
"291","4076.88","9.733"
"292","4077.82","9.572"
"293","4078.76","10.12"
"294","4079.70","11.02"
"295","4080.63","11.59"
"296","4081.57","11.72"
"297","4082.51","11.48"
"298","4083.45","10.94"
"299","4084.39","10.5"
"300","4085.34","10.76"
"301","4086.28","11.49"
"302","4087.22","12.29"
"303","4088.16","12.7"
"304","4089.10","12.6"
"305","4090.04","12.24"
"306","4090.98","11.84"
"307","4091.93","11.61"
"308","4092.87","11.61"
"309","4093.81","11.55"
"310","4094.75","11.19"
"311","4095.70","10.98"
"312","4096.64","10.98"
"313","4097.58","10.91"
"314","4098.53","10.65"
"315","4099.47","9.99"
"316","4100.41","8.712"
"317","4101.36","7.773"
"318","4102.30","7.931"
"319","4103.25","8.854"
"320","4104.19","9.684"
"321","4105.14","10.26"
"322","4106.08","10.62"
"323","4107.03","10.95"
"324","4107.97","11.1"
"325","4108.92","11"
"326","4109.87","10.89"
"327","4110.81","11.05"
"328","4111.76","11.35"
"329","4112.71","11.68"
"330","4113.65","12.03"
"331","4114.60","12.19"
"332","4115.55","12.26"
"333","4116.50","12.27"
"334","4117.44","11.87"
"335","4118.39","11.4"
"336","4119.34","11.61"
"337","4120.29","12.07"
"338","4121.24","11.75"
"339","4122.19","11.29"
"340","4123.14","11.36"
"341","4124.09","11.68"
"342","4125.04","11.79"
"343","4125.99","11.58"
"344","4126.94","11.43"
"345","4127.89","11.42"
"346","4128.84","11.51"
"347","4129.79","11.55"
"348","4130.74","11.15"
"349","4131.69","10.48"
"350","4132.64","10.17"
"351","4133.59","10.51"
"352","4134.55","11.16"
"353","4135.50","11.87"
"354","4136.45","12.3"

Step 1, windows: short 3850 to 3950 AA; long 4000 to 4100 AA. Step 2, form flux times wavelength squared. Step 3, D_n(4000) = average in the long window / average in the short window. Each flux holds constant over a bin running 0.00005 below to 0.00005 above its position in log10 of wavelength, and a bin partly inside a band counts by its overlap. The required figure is 1.59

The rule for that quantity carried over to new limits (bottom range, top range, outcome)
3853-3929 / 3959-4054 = 1.31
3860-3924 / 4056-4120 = 1.48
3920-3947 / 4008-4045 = 2.14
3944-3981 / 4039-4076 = 1.55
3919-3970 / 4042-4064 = 1.80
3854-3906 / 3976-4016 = 1.44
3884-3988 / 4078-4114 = 1.63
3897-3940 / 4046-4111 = 1.67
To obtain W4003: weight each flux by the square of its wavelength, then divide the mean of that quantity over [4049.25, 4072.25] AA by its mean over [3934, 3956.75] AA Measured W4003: 1.62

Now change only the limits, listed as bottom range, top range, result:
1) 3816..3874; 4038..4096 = 1.71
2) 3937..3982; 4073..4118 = 1.66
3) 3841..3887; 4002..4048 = 1.49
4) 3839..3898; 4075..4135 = 1.61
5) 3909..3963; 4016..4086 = 1.60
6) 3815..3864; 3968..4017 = 1.50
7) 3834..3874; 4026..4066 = 1.58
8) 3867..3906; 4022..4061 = 1.53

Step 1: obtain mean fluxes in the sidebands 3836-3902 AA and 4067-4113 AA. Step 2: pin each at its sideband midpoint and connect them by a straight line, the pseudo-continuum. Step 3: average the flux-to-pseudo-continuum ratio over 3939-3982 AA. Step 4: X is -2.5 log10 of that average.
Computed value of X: 0.24 mag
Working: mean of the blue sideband 7.67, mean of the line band 7.16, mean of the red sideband 10.8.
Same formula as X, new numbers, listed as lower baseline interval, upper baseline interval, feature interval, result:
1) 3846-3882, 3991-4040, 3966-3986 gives 0.42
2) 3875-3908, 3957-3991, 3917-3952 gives 0.21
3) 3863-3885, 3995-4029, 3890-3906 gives 0.05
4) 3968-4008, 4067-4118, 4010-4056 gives -0.11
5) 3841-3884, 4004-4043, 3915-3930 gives 0.24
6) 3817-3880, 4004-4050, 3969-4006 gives 0.09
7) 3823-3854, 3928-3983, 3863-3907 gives -0.19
